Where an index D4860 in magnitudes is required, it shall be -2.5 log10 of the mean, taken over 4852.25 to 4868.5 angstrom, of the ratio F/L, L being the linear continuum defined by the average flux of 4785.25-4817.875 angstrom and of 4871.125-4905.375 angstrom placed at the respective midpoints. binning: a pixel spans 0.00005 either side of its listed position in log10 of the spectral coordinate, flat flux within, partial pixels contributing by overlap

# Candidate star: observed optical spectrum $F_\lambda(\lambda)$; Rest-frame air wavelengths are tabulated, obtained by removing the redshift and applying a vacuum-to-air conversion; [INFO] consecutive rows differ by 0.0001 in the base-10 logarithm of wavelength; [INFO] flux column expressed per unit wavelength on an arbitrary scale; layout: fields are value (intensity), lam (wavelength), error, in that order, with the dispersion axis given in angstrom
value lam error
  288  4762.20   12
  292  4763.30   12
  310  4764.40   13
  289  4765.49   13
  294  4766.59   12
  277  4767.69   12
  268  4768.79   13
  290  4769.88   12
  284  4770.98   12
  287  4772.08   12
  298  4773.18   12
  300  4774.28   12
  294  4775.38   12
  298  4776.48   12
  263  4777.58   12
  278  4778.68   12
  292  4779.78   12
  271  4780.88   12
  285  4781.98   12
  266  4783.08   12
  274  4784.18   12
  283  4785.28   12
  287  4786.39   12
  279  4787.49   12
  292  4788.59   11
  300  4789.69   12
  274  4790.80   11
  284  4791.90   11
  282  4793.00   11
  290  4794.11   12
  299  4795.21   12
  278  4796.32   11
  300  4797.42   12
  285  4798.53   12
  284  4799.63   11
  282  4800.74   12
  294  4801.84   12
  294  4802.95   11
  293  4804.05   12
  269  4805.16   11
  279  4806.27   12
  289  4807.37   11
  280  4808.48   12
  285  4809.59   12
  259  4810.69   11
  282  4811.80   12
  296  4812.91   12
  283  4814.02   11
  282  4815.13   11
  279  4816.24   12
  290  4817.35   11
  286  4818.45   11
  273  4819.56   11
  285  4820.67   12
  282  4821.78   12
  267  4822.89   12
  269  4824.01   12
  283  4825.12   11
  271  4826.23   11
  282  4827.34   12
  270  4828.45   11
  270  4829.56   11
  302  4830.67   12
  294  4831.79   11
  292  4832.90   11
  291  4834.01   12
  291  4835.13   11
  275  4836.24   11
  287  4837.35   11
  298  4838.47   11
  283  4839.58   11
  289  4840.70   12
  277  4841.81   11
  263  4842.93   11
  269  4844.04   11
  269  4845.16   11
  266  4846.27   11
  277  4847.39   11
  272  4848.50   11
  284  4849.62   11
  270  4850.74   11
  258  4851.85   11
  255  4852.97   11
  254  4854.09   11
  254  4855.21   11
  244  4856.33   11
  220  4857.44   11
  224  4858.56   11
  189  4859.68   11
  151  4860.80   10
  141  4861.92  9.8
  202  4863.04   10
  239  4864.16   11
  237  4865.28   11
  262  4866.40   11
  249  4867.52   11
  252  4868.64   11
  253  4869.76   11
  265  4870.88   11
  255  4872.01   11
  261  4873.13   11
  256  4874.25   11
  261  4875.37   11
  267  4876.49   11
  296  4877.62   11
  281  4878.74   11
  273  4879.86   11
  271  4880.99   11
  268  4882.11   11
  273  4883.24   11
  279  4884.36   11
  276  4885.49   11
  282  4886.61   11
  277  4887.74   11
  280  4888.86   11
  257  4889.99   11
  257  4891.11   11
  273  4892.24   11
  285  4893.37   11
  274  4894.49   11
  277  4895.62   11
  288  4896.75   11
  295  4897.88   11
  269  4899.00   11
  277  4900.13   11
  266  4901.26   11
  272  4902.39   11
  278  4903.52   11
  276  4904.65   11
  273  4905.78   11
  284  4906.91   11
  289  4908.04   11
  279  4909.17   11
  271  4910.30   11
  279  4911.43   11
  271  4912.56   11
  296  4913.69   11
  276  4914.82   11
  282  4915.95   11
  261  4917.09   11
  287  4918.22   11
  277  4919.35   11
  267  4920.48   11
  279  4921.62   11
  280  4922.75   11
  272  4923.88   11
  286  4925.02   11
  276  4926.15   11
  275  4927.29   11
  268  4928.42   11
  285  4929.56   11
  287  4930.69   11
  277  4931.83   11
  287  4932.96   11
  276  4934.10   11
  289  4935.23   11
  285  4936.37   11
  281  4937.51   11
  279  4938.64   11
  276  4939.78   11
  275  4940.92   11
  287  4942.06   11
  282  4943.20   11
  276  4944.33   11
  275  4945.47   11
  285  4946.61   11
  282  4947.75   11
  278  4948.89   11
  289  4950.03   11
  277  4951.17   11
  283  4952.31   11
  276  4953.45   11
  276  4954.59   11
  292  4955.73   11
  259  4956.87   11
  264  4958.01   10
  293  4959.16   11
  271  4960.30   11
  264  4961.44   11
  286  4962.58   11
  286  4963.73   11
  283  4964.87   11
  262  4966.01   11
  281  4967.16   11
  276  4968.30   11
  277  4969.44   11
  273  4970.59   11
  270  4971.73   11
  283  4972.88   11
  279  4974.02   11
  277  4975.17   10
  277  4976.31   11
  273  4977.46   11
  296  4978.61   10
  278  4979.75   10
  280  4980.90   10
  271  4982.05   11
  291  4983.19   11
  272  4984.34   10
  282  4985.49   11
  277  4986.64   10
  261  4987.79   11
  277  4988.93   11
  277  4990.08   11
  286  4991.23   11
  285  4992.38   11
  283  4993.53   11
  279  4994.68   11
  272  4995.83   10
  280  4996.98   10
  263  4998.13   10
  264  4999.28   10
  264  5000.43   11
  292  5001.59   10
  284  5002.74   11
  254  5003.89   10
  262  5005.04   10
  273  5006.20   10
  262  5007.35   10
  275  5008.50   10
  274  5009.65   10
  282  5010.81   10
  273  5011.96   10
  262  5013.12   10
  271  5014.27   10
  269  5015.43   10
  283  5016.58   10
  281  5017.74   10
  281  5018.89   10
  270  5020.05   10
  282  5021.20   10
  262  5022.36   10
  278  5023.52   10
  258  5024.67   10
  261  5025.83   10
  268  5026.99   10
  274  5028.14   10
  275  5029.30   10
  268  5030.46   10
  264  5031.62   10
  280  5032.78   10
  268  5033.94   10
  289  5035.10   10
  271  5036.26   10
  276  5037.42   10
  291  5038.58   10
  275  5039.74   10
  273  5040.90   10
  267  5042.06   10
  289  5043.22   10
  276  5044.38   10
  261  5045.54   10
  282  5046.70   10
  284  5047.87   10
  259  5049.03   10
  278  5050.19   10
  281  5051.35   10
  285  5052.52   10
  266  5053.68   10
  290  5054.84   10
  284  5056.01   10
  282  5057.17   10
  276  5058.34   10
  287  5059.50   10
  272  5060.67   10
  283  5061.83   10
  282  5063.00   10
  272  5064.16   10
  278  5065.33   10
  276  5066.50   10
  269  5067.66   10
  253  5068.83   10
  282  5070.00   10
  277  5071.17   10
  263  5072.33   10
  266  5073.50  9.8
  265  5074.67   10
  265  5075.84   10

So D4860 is 0.23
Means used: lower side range 285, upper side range 273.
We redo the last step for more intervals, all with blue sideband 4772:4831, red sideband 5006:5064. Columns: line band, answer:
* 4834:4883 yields 0.100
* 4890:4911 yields 0.013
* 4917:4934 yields 0.003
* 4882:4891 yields 0.027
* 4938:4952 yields -0.008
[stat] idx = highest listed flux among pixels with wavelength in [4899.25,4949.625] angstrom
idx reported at 296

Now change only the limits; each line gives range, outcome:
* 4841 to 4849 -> 277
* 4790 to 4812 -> 300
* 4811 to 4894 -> 302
